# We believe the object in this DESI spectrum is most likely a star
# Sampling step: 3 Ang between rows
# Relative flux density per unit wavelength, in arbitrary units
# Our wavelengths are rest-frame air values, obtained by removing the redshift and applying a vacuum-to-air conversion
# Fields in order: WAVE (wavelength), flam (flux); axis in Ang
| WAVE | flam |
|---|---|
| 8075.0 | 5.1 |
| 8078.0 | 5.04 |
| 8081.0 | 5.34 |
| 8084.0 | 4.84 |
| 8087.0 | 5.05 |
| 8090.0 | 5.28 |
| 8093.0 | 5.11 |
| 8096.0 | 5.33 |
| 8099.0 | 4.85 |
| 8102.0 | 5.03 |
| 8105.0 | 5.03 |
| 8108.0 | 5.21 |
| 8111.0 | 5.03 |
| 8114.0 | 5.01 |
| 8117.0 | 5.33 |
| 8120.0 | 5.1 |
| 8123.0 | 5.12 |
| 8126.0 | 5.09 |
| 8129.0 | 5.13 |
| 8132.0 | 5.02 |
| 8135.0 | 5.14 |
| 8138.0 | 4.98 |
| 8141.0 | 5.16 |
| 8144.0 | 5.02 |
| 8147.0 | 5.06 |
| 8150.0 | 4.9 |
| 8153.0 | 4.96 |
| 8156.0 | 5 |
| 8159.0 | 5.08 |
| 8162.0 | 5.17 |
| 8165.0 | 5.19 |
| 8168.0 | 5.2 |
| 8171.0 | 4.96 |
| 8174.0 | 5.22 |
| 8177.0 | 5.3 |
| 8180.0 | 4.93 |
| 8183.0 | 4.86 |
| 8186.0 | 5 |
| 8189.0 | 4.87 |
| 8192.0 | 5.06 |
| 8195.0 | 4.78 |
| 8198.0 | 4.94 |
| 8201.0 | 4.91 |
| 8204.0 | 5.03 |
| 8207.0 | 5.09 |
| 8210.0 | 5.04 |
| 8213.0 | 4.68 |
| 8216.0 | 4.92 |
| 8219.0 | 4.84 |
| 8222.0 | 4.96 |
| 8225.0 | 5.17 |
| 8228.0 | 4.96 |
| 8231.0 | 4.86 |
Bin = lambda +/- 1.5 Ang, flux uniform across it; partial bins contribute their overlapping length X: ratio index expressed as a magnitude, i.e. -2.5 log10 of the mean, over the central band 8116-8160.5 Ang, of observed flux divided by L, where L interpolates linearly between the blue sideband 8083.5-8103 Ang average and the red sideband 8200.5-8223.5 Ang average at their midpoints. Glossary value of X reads -0.01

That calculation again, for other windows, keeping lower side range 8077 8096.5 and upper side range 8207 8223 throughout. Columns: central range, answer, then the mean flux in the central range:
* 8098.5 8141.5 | 0.00 mag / 5.09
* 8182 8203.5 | 0.00 mag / 4.92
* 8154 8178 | -0.03 mag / 5.13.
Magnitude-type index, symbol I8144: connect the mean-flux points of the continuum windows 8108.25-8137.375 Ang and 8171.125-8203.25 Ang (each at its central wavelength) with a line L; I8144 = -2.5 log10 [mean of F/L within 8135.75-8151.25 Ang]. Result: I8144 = 0.01 mag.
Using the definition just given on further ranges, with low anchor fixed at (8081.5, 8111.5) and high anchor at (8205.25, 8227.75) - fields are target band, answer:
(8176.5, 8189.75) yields 0.00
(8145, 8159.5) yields 0.01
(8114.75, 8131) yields -0.02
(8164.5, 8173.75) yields -0.02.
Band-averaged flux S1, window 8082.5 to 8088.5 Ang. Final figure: 4.94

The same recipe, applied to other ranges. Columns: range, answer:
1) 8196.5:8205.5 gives 4.96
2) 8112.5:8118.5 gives 5.17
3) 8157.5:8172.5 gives 5.12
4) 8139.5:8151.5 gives 5.04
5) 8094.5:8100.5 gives 5.09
